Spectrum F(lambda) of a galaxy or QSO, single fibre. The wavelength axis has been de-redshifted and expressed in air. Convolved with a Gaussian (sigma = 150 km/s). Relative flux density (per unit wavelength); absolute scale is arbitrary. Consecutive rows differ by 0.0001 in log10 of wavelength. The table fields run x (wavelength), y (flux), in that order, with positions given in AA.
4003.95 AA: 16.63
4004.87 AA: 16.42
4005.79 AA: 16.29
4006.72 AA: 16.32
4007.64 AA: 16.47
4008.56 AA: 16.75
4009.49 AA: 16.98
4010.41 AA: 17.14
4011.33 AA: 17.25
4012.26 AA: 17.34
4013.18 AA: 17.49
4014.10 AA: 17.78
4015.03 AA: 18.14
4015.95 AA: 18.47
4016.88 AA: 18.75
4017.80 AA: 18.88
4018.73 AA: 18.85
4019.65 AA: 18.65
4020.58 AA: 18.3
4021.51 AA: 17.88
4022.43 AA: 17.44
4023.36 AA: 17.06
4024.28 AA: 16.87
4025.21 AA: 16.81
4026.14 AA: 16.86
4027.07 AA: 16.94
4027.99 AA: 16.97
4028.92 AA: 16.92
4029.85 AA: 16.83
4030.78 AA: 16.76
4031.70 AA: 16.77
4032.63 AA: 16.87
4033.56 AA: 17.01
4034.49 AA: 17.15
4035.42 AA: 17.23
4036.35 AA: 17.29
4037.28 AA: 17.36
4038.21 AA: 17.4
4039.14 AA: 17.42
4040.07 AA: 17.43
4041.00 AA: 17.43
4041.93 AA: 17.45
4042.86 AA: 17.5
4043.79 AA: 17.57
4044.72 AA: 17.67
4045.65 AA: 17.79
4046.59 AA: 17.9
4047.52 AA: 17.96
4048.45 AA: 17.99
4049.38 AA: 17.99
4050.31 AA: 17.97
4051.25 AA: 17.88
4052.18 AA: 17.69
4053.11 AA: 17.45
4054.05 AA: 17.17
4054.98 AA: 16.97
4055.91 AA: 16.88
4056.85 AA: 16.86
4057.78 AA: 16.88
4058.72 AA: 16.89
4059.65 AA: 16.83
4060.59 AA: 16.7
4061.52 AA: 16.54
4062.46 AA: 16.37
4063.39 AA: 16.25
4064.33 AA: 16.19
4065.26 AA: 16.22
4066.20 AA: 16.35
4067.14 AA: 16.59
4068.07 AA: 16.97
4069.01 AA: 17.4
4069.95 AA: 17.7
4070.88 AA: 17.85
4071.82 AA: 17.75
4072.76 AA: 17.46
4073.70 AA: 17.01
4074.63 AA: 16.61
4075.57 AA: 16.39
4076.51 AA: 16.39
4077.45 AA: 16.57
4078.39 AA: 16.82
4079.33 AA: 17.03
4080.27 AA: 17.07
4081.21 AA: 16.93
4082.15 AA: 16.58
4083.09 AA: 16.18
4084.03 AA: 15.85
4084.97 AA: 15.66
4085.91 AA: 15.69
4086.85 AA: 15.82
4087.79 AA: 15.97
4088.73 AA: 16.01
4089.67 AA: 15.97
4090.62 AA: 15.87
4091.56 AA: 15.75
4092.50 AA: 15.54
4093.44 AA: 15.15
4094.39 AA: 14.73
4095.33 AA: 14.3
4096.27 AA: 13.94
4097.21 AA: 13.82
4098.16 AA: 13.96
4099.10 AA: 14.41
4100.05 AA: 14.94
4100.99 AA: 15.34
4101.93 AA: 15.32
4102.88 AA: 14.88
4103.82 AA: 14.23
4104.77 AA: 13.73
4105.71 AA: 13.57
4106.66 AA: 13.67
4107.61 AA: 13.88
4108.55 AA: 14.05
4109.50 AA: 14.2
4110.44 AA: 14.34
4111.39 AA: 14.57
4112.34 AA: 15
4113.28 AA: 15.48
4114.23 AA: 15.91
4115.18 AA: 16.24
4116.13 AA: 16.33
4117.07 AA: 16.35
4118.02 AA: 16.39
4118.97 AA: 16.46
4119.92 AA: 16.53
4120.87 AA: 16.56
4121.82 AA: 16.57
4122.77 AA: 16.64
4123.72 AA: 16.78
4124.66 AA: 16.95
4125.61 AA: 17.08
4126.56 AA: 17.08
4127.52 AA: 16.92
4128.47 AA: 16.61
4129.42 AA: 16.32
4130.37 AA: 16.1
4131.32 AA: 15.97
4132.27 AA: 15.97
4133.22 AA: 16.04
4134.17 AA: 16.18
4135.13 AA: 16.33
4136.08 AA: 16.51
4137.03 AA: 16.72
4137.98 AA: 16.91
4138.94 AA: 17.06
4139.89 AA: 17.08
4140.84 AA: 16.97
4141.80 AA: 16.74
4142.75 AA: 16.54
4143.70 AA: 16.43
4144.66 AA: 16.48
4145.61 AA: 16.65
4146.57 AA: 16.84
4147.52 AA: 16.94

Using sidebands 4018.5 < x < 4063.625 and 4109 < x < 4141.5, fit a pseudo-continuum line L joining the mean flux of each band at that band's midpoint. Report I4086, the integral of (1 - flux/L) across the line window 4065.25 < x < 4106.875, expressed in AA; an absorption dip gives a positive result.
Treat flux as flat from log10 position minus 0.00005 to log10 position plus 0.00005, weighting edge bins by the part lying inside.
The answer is 2.31 AA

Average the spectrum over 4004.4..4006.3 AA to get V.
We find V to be 16.3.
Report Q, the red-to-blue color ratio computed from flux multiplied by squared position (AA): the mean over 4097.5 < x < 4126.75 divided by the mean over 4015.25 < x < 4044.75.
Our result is 0.9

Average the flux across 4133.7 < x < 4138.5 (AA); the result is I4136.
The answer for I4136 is 16.5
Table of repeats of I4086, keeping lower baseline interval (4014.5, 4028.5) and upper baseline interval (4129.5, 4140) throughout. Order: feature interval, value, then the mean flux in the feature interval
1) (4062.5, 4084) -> 0.4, 16.8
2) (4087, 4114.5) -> 3.4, 14.8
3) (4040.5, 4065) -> 0.2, 17.3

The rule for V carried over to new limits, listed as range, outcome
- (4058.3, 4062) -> 16.7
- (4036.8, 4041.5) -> 17.4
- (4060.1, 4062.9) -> 16.5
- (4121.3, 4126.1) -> 16.8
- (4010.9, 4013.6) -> 17.3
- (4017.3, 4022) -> 18.5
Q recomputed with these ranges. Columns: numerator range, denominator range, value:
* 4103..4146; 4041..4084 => 0.96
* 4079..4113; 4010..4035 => 0.90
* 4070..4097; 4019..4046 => 0.96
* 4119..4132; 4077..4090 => 1.04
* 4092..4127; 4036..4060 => 0.90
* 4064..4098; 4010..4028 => 0.94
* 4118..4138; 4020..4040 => 1.01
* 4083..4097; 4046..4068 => 0.92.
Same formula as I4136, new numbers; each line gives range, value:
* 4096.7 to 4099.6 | 14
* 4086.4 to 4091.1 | 15.9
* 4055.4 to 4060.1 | 16.9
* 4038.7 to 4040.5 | 17.4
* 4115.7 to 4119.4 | 16.4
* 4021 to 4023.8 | 17.5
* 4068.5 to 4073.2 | 17.6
